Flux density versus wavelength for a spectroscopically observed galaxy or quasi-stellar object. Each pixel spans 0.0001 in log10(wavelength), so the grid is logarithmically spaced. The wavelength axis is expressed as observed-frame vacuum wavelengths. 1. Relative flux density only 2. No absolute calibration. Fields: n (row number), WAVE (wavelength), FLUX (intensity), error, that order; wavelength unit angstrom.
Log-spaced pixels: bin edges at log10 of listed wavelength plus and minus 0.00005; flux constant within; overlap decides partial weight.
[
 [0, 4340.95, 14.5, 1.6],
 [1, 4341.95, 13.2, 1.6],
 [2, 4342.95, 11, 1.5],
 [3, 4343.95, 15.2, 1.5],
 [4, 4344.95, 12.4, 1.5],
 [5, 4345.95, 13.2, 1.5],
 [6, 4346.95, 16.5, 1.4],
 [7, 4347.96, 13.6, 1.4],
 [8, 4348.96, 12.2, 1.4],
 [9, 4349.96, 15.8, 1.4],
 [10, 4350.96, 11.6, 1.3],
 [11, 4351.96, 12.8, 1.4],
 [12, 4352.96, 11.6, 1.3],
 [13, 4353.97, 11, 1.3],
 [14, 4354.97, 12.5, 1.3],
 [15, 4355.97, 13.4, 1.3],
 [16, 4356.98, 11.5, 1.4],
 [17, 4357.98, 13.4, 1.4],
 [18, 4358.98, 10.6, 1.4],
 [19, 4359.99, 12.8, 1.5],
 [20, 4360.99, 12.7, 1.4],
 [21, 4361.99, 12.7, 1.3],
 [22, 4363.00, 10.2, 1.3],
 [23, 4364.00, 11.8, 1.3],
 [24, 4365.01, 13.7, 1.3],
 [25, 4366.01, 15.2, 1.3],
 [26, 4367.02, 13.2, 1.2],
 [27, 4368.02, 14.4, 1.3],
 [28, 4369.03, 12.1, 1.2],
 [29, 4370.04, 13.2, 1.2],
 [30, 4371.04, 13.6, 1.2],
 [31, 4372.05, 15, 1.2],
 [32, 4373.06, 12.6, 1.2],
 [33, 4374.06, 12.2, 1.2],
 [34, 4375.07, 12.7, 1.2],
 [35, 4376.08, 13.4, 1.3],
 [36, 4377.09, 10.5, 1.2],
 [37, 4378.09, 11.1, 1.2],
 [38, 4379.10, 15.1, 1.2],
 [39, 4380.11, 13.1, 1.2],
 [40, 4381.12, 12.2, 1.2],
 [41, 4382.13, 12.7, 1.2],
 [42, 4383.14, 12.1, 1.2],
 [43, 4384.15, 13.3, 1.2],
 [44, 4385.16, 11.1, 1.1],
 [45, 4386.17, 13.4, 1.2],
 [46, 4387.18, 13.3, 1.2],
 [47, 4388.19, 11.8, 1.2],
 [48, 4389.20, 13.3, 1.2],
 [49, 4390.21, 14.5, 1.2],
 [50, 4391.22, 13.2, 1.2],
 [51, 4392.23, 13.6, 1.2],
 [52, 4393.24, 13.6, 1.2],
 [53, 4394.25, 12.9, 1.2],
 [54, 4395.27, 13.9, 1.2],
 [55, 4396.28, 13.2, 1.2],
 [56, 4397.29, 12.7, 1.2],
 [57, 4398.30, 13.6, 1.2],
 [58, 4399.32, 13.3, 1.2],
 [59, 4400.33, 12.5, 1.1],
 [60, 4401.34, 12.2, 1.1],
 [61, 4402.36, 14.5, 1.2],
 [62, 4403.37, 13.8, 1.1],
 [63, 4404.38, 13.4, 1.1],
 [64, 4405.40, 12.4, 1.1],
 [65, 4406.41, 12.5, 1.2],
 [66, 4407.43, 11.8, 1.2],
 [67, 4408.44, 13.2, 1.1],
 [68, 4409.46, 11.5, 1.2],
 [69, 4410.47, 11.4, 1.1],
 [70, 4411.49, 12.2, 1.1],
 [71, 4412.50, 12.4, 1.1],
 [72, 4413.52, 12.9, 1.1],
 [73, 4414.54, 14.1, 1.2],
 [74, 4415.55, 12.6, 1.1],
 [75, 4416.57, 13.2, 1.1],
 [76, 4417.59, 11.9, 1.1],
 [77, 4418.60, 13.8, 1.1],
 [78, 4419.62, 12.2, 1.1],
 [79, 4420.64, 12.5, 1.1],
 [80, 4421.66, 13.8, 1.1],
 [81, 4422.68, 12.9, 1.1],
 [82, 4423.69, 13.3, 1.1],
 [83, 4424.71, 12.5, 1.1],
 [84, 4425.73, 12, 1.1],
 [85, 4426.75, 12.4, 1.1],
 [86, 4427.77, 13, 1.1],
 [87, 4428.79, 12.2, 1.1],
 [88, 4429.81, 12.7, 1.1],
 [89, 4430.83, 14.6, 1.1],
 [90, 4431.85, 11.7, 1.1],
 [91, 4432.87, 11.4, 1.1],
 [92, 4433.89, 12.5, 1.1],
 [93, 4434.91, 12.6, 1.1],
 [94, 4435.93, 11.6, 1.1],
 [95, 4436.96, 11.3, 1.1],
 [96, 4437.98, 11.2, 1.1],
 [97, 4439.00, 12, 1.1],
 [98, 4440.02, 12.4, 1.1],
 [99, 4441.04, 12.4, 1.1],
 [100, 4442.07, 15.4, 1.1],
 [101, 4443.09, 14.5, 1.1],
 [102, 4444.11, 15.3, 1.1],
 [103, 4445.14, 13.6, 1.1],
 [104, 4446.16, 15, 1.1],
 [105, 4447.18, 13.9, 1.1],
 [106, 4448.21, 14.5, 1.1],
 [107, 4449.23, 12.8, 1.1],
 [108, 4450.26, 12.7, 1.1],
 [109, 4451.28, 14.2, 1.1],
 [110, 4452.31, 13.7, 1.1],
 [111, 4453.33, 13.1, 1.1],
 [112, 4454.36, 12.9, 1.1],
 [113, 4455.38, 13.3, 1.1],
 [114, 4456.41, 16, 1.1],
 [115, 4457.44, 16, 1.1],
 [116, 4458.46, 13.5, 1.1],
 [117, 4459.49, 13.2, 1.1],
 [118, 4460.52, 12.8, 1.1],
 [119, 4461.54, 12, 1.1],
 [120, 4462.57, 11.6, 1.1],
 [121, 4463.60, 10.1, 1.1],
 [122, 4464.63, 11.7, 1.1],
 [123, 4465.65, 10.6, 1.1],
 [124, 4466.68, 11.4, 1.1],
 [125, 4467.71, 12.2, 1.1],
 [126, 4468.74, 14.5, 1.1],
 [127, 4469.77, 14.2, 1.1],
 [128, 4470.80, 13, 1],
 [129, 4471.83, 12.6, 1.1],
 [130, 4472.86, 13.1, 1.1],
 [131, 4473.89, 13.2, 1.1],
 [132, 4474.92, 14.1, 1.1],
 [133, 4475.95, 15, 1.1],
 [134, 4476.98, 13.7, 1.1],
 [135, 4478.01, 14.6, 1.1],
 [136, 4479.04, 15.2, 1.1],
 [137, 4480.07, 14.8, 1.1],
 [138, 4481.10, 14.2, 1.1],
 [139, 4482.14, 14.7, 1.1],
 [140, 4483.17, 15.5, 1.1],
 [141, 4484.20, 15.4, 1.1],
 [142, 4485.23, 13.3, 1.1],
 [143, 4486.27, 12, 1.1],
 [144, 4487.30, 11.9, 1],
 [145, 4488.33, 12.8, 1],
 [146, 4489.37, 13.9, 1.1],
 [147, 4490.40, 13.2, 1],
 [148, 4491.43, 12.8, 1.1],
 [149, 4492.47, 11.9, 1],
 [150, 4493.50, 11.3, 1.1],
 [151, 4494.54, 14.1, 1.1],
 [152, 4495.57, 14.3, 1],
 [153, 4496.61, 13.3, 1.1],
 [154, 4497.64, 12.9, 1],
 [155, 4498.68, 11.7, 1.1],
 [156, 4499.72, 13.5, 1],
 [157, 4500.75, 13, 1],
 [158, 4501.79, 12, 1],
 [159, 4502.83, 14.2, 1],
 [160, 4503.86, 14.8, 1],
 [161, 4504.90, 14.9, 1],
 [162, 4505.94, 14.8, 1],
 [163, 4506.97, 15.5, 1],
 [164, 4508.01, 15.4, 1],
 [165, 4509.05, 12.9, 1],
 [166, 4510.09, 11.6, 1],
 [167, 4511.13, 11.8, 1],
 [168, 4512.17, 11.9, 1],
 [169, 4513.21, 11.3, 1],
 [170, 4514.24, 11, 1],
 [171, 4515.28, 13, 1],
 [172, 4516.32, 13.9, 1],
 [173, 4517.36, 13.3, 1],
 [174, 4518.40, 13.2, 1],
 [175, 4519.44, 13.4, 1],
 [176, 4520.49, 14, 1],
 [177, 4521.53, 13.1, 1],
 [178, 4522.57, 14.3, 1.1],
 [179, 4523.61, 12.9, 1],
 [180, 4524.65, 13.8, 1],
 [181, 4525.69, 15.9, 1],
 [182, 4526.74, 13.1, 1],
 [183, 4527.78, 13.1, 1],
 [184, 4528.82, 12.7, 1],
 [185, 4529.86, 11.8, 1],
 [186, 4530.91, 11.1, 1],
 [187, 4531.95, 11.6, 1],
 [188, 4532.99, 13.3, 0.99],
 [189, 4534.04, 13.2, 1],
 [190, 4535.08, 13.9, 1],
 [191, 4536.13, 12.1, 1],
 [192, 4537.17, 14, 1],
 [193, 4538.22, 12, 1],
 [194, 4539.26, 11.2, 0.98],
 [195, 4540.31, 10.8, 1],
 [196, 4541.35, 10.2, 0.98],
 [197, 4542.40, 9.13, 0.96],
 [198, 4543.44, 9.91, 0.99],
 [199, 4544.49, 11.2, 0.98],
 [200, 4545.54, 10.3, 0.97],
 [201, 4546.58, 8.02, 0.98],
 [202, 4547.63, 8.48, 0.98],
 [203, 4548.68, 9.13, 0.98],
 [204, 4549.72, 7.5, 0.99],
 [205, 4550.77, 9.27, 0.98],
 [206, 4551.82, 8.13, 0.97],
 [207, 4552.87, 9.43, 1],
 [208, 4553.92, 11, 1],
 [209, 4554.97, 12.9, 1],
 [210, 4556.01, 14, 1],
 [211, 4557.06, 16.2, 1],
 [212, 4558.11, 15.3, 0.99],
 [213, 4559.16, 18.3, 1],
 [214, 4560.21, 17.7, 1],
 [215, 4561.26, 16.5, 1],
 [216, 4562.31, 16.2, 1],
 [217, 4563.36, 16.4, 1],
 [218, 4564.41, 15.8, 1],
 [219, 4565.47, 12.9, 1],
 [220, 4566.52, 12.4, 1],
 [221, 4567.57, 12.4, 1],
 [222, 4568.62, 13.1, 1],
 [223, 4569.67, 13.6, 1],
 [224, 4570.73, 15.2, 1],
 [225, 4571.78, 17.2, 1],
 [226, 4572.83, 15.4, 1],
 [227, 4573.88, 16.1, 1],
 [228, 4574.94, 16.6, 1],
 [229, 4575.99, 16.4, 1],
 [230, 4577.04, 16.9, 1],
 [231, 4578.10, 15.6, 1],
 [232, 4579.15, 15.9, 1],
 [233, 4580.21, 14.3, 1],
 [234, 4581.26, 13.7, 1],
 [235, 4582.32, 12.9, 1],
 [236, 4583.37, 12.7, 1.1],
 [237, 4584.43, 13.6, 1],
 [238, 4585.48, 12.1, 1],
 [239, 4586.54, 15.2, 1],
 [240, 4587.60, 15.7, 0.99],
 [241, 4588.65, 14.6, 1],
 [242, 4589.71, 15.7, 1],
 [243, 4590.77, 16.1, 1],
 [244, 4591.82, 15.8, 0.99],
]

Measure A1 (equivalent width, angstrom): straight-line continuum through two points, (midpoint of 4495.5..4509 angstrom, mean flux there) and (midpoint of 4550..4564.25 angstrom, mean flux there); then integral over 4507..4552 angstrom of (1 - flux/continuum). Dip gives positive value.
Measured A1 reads 6.1 angstrom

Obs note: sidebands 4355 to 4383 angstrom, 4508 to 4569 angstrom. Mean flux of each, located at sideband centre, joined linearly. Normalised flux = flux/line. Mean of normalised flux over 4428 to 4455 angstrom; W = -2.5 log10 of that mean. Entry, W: -0.035 mag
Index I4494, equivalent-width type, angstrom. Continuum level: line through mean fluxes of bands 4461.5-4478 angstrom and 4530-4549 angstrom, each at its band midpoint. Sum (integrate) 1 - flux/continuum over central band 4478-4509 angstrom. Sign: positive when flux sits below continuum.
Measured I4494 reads -3.8 angstrom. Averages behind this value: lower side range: 12.8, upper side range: 11.1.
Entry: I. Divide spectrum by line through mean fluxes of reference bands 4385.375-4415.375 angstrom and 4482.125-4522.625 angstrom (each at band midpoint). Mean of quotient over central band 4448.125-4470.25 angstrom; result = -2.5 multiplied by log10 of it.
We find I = 0.011 mag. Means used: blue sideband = 13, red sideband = 13.3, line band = 13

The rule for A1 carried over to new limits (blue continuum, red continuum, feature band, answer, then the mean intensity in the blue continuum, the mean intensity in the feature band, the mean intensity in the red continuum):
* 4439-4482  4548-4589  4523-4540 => 1.2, 13.5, 12.8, 14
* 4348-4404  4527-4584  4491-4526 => -0.7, 12.9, 13.3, 13.1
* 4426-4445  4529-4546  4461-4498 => -2.8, 12.7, 13.2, 11.6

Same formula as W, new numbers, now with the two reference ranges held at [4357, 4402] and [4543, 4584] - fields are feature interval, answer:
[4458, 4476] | 0.04 mag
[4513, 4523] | 0.02 mag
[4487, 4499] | 0.03 mag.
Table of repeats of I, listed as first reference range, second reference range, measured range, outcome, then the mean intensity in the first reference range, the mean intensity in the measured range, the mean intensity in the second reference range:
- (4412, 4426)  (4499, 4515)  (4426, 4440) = 0.06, 12.9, 12.2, 13.2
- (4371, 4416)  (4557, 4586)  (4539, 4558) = 0.37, 12.9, 10.5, 15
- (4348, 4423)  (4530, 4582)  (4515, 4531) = -0.02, 12.8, 13.3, 13.1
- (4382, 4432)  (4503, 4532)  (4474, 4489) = -0.07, 12.9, 14.1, 13.3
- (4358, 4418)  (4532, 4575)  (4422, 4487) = -0.03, 12.9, 13.2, 12.8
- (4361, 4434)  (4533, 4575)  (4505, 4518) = -0.02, 12.9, 13.1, 12.8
